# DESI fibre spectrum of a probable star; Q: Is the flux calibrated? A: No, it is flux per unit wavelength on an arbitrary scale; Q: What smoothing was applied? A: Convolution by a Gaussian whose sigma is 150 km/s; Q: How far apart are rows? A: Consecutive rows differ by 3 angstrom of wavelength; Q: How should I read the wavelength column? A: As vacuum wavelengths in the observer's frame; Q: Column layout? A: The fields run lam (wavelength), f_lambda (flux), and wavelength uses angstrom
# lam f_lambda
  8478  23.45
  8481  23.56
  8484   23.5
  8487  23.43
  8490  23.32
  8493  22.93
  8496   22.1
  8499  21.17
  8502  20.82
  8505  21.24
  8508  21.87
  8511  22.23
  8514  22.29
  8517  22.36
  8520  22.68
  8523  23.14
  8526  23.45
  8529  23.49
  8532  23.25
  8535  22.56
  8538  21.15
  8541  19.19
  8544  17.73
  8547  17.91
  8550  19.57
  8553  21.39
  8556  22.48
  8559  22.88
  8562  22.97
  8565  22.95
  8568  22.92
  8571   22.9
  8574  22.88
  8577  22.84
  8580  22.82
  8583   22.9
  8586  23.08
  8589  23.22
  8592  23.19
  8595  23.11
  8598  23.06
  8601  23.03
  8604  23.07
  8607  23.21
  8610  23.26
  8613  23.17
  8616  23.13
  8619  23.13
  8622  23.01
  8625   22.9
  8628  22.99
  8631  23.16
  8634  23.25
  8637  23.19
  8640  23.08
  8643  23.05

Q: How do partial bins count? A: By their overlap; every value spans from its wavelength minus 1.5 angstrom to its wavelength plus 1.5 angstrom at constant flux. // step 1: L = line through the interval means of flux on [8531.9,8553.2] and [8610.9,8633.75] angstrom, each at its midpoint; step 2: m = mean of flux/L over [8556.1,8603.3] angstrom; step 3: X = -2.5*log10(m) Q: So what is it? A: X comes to -0.073 mag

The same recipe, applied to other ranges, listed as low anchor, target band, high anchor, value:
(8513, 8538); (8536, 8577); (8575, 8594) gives 0.08 mag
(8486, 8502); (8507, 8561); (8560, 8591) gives 0.05 mag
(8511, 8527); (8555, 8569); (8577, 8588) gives 0.00 mag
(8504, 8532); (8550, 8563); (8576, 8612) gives 0.04 mag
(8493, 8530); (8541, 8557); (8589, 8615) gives 0.15 mag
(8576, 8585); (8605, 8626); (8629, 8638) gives 0.00 mag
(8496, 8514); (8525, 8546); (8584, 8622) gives 0.03 mag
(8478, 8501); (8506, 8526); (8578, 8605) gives 0.02 mag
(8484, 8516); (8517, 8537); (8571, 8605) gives -0.03 mag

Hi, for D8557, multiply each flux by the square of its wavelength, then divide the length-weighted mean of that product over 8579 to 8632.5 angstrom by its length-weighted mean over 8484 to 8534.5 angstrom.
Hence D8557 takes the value 1.05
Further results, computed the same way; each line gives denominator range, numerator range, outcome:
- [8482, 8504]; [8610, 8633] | 1.06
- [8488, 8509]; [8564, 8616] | 1.07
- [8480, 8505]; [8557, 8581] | 1.04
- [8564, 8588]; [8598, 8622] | 1.02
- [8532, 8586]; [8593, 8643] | 1.08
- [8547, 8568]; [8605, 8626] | 1.07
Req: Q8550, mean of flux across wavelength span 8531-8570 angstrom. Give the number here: 21.3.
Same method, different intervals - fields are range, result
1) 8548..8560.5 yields 21.4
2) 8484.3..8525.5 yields 22.3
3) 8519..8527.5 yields 23.1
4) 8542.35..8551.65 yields 18.5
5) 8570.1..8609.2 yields 23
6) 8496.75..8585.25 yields 21.9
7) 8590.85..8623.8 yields 23.1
